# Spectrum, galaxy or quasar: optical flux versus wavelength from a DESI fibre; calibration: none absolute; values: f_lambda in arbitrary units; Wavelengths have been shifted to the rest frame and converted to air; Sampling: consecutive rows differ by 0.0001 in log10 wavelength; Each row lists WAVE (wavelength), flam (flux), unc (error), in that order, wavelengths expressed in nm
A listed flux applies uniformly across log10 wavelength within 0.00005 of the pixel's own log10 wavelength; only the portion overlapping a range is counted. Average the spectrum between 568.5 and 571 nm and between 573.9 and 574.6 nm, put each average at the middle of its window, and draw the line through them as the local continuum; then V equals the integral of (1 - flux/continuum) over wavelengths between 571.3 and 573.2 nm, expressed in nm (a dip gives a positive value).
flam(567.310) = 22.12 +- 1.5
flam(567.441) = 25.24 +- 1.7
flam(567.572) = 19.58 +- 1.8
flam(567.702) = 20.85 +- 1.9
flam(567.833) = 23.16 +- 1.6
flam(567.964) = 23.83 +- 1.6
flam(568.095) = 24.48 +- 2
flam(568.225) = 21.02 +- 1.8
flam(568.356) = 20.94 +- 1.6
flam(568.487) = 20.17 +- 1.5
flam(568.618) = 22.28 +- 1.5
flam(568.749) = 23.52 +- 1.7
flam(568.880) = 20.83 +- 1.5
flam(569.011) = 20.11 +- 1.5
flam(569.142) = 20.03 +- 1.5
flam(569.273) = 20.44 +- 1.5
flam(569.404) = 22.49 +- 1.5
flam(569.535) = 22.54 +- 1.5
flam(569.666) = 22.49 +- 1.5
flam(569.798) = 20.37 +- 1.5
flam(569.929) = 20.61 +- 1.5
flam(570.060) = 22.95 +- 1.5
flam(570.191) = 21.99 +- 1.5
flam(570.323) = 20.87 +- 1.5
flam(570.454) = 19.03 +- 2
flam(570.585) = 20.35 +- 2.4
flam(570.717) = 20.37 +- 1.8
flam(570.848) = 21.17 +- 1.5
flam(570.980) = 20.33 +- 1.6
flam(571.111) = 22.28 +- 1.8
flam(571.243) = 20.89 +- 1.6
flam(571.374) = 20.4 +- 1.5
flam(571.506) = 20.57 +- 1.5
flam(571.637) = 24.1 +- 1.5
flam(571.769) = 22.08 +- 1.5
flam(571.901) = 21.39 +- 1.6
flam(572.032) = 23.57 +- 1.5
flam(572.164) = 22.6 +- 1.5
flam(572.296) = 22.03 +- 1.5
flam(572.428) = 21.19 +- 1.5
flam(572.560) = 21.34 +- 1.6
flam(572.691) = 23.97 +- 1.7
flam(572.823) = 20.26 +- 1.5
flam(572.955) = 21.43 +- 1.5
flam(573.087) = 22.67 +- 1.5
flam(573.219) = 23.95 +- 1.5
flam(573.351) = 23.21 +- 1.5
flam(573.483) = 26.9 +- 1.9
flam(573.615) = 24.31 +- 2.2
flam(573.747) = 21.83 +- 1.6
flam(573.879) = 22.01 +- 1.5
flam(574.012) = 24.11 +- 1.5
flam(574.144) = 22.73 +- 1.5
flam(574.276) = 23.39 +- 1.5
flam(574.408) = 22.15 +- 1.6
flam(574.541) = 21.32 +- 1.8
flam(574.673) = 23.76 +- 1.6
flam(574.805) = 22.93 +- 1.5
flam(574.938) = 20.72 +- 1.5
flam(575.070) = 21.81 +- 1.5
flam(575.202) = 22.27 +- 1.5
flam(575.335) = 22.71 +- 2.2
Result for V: 0.00 nm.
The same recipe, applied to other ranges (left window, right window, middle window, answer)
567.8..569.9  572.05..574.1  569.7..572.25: 0.10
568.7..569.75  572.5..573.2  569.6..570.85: 0.04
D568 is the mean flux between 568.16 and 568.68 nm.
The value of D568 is 21.1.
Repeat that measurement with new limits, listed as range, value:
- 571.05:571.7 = 21.6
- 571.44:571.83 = 22.3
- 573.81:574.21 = 22.9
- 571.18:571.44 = 20.7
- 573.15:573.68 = 24.6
